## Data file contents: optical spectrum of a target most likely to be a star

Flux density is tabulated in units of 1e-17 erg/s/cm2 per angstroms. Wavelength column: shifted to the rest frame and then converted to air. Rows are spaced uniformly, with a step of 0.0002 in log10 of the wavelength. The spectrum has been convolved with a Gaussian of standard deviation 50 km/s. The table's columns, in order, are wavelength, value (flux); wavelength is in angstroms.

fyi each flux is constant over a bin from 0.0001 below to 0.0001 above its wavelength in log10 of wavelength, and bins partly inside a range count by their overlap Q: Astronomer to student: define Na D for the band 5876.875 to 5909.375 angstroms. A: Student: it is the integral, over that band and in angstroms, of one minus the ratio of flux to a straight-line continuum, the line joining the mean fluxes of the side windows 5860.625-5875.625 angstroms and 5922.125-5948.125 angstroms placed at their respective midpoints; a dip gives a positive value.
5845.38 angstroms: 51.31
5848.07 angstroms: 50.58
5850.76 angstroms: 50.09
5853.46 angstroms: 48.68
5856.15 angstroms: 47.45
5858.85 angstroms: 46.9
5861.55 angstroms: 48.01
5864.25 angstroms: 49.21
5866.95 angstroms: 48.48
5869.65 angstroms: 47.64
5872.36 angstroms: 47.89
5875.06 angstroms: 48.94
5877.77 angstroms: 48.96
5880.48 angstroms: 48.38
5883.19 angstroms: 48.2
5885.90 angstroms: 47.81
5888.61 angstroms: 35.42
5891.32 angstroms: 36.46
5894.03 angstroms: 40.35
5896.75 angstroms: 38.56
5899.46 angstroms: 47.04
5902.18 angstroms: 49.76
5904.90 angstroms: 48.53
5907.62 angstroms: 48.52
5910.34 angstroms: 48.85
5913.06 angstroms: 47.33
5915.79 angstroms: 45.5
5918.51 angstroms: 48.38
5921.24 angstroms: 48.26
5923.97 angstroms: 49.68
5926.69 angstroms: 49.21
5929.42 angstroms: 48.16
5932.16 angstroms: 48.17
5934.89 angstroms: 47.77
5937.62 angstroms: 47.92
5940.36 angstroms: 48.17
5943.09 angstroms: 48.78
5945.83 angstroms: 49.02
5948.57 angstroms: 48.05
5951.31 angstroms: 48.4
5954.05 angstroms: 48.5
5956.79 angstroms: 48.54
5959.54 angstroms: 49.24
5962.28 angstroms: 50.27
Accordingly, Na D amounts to 2.4 angstroms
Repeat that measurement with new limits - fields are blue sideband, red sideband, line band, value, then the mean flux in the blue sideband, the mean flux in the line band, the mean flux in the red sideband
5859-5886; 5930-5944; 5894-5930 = 0.7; 48.3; 47.2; 48.1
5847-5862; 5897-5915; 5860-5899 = 2.3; 48.6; 45.4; 47.6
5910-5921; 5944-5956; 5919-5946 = -0.3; 47.5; 48.5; 48.5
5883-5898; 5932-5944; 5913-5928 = -0.9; 40.6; 48.1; 48.2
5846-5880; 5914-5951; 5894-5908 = 0.8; 48.6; 45.7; 48.2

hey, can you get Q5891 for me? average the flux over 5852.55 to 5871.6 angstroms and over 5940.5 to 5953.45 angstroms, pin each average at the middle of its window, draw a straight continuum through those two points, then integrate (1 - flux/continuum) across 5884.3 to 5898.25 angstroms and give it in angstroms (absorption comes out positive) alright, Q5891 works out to 2.4 angstroms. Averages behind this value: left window 48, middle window 40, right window 48.5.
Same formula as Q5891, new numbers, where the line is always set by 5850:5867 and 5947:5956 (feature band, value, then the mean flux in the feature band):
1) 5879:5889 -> 0.5 angstroms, 45.9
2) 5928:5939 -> 0.1 angstroms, 48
